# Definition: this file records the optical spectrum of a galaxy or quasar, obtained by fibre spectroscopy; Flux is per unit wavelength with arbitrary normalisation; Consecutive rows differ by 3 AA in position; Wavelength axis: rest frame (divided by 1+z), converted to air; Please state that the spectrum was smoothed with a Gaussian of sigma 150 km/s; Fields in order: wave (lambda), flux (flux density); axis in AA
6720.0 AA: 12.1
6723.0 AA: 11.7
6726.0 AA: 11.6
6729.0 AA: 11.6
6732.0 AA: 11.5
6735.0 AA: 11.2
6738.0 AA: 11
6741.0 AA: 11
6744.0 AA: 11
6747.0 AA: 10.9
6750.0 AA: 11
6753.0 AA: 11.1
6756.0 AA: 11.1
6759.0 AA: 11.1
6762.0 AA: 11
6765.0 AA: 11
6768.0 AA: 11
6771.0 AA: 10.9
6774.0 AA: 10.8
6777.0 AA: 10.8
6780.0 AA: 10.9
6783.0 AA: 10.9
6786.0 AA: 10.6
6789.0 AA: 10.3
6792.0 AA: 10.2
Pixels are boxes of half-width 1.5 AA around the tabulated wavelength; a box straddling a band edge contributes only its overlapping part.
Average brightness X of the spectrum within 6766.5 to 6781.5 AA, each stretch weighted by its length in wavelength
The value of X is 10.9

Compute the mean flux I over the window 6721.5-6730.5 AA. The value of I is 11.6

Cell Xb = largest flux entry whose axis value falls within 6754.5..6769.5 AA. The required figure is 11.1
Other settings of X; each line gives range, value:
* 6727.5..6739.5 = 11.3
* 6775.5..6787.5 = 10.8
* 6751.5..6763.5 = 11.1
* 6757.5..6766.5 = 11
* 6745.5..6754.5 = 11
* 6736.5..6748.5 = 11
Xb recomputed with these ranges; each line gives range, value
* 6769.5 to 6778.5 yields 10.9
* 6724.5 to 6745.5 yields 11.6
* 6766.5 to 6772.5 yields 11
